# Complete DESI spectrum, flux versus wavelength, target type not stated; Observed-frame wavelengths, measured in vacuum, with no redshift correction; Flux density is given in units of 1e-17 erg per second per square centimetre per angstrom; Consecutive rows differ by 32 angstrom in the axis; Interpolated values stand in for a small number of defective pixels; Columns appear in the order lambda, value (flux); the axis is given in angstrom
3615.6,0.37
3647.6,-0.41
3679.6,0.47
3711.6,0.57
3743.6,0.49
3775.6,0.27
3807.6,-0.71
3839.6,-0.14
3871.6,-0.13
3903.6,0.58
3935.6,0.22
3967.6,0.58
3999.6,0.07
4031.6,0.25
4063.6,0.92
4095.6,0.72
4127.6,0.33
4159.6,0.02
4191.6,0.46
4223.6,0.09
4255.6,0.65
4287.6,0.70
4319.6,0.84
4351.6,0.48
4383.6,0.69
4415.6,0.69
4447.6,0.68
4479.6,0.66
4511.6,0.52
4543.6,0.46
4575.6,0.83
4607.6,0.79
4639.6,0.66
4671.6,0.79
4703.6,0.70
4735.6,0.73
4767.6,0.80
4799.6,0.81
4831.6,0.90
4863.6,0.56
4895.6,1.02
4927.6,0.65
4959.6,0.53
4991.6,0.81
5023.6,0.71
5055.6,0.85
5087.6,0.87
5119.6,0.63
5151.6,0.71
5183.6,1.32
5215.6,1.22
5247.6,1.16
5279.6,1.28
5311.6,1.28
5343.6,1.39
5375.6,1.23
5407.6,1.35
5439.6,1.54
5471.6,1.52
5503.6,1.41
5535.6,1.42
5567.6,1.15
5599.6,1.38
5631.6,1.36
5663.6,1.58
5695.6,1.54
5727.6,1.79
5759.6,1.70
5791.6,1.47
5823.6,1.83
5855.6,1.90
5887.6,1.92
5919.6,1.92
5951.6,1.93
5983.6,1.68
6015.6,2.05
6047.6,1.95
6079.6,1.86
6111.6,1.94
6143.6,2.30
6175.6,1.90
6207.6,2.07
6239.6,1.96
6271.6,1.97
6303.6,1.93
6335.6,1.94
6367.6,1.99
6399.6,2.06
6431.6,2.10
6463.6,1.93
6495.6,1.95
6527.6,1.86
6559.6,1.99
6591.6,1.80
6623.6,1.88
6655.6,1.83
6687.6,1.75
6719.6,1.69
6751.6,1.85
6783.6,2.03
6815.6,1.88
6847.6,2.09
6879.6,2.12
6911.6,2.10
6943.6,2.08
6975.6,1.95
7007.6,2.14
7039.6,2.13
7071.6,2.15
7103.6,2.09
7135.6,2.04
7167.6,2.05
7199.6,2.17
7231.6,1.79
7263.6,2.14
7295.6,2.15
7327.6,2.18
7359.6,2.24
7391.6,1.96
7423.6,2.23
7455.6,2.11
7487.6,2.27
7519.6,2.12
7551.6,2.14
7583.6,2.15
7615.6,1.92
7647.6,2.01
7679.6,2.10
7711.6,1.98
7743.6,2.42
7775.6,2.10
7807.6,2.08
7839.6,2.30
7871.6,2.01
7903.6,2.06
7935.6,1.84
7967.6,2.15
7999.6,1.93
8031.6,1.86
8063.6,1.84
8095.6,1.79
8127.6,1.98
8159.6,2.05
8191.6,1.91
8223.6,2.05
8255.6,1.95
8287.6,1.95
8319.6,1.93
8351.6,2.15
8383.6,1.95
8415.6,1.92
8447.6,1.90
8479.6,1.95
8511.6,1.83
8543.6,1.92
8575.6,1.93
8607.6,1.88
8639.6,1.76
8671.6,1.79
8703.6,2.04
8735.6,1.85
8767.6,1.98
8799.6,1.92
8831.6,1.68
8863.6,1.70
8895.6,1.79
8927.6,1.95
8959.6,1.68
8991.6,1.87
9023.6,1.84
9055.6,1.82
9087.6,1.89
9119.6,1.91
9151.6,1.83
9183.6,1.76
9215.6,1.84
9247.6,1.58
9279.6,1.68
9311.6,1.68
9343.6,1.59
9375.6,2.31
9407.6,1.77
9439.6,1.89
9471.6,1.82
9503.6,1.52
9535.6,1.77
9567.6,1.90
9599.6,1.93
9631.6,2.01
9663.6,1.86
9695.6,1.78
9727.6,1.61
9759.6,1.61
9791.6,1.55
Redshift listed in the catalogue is 0.295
